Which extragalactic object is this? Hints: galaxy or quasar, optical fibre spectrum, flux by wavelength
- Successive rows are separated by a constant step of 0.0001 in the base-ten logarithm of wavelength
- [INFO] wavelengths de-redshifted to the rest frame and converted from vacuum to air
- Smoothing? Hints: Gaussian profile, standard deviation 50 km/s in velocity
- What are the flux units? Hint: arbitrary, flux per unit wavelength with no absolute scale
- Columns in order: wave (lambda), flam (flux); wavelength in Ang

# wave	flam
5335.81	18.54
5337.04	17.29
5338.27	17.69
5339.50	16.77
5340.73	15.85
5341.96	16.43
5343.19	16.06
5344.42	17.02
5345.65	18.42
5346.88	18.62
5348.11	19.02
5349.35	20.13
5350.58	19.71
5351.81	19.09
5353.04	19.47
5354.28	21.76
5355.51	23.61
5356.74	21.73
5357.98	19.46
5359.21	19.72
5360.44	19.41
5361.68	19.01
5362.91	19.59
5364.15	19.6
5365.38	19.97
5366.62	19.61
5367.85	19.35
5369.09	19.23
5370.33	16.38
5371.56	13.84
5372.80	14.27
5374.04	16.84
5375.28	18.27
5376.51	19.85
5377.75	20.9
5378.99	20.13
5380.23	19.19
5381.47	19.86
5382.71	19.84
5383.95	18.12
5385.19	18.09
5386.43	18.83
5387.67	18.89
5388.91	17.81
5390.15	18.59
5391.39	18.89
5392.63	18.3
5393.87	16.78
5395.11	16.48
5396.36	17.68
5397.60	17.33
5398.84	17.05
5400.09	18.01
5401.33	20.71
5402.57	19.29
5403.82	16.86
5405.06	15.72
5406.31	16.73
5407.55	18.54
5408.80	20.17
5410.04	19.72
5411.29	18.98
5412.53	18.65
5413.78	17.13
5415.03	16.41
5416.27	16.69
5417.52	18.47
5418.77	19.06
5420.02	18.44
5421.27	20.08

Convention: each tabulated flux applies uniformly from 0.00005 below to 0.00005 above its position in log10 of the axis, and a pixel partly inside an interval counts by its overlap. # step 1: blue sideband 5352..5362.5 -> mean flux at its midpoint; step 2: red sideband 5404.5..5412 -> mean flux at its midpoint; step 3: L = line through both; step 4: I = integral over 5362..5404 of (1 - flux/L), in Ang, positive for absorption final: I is 2.1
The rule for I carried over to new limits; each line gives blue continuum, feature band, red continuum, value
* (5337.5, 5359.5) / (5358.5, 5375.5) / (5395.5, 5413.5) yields 0.4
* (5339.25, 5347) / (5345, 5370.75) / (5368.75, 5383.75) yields -3.2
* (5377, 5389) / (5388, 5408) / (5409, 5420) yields 1.0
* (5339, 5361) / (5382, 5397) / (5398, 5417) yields 0.1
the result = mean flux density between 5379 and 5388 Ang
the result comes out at 19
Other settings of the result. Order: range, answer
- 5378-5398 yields 18.5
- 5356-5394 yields 18.8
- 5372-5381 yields 18.4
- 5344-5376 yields 19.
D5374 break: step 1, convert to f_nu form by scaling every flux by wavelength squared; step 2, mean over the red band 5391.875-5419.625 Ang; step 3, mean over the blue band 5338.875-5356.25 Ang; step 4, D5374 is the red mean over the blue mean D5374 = 0.98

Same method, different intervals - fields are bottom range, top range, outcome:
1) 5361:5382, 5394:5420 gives 0.98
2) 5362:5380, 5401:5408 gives 0.98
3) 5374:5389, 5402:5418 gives 0.95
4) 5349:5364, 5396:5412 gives 0.92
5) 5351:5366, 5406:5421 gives 0.93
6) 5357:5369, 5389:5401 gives 0.92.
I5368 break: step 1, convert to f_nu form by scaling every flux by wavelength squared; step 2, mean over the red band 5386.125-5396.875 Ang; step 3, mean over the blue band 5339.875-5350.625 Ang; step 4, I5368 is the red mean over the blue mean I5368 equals 1.03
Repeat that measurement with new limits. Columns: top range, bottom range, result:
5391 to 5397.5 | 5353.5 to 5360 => 0.84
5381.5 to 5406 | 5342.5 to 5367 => 0.94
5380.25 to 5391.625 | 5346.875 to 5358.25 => 0.93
